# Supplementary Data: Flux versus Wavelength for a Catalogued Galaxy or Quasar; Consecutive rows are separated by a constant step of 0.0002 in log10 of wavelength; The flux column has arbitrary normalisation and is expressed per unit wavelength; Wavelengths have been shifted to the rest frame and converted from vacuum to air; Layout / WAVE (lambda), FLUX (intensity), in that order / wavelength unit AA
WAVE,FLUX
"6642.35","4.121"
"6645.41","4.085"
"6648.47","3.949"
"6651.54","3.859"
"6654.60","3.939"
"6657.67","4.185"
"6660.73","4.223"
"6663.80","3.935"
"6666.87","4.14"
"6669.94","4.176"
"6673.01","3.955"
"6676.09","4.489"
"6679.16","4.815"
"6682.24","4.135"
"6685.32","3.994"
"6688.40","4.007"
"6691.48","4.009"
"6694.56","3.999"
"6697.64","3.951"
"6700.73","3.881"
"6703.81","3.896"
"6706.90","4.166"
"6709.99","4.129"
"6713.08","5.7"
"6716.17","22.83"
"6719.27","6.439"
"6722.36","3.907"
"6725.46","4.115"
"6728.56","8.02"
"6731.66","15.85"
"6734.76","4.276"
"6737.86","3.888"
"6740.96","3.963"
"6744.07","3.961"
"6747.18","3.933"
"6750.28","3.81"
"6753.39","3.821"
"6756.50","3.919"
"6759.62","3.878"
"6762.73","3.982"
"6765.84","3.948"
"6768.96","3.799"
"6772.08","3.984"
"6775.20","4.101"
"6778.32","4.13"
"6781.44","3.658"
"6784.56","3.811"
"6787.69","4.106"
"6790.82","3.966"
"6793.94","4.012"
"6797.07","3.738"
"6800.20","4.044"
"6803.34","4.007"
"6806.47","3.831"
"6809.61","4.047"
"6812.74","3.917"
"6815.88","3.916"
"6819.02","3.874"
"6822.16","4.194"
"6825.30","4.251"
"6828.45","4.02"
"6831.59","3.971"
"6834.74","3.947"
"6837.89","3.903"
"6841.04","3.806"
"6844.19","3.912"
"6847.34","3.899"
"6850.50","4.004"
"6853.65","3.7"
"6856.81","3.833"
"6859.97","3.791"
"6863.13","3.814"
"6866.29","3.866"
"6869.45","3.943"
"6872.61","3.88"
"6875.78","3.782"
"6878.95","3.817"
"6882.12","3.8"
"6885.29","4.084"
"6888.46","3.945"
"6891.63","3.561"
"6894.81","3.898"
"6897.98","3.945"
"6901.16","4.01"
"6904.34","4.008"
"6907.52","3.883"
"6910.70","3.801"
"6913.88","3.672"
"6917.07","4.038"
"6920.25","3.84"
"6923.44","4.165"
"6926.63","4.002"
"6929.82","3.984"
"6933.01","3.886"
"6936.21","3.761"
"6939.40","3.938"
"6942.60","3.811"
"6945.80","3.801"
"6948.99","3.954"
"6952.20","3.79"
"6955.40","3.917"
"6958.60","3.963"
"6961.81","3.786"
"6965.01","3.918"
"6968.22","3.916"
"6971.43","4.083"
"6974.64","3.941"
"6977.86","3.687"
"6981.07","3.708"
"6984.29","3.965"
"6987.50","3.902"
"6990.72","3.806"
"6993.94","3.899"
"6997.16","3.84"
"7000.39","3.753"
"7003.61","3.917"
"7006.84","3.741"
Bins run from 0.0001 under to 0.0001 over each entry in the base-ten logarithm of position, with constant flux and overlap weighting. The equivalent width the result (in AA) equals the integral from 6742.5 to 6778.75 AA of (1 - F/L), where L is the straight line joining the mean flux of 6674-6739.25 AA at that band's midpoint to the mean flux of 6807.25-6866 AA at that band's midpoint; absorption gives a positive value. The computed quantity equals 8.2 AA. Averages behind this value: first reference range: 5.92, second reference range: 3.93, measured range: 3.93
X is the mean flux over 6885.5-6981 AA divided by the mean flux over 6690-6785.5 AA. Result 0.75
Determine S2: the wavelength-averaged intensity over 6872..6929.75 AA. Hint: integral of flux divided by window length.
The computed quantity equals 3.9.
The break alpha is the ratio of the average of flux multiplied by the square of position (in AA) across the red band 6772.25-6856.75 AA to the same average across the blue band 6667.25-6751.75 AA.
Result 0.74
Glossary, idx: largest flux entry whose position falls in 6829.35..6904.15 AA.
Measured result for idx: 4.084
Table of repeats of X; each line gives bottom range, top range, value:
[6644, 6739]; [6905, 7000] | 0.73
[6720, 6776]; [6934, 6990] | 0.79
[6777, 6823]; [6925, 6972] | 0.99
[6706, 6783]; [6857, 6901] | 0.70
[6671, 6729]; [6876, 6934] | 0.72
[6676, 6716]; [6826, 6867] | 0.80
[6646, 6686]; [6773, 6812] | 0.96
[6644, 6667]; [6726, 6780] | 1.21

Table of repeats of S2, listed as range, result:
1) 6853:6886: 3.84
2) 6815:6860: 3.94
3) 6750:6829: 3.95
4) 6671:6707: 4.11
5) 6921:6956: 3.91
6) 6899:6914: 3.9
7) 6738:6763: 3.9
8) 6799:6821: 3.95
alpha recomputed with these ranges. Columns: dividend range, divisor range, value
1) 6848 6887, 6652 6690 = 0.98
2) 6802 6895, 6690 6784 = 0.77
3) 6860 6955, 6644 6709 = 1.02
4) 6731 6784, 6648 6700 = 1.11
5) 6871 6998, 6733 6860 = 1.02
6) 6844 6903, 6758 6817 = 1.01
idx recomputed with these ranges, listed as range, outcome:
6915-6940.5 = 4.165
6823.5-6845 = 4.251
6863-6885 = 3.943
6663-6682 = 4.815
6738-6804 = 4.13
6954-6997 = 4.083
